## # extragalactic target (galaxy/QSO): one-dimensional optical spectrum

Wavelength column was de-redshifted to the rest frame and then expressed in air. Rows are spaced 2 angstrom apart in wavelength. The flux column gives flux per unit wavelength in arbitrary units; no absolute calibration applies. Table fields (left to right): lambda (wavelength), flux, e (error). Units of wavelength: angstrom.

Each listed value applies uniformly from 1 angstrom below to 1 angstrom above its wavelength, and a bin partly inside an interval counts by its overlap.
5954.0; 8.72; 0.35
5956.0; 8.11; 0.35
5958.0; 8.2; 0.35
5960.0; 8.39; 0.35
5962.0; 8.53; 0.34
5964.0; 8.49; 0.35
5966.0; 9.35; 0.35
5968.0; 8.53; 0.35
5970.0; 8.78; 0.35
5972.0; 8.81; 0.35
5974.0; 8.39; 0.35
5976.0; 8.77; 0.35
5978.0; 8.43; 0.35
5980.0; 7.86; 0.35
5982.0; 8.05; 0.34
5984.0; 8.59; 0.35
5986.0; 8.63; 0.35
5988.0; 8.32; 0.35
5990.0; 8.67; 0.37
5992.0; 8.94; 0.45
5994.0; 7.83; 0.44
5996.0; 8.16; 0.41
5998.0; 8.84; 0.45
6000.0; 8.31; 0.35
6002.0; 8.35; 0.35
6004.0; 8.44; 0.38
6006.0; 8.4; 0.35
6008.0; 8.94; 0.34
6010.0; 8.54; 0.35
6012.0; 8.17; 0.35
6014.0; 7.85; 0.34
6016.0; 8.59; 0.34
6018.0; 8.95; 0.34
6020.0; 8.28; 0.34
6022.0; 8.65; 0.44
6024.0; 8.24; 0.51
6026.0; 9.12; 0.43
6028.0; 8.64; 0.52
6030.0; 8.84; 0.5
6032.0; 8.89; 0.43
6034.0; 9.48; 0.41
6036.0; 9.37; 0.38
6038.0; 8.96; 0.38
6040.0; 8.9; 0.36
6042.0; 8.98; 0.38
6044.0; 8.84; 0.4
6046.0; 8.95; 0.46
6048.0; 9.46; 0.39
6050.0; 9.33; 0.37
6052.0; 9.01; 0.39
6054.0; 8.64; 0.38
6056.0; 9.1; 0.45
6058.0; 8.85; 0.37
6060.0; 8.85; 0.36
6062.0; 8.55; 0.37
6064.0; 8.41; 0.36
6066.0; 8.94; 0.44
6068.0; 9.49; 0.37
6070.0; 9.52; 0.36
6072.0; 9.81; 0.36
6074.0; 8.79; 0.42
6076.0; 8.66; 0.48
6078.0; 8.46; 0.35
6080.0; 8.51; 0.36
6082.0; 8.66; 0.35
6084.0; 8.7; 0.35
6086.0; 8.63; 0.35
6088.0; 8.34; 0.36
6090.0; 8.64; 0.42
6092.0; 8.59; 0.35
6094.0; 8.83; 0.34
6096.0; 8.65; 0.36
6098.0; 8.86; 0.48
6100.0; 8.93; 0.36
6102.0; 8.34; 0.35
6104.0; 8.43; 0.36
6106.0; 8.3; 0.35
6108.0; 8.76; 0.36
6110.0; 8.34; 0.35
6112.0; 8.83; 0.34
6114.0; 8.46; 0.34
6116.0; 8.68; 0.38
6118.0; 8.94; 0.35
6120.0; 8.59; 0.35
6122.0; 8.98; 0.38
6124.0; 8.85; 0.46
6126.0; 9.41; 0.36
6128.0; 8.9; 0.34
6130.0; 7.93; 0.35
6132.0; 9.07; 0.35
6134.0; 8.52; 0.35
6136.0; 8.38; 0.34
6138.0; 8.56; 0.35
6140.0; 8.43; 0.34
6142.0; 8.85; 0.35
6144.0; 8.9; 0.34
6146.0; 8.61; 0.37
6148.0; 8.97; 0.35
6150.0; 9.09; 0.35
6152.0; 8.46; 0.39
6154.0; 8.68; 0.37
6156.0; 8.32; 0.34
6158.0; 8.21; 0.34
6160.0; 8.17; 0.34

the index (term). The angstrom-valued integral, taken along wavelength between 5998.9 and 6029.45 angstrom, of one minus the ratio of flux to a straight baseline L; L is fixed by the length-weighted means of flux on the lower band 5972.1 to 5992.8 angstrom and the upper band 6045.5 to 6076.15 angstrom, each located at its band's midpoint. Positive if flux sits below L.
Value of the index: 0.7 angstrom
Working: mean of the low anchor 8.48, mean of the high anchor 9.03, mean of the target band 8.5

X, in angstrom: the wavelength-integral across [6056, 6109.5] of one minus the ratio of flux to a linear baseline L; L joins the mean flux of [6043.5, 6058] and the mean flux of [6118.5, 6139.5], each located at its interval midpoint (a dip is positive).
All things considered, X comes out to 0.9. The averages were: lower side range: 9.04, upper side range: 8.72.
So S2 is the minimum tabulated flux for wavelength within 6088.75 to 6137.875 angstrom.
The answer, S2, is 7.93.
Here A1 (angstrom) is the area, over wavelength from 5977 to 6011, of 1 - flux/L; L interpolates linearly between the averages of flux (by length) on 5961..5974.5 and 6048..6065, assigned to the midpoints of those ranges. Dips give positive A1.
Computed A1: 1.3 angstrom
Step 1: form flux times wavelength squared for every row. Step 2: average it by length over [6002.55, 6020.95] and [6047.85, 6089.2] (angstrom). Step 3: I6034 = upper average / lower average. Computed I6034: 1.1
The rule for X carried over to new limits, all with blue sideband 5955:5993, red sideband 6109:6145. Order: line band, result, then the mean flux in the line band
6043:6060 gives -0.8 angstrom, 9.01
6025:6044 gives -0.9 angstrom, 9.01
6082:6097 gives 0.0 angstrom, 8.63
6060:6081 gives -0.7 angstrom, 8.91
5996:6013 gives 0.2 angstrom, 8.48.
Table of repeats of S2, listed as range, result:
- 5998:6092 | 7.85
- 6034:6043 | 8.9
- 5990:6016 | 7.83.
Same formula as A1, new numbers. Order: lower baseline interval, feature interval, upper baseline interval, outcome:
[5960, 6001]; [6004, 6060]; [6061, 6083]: -0.52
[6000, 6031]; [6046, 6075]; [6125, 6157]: -1.57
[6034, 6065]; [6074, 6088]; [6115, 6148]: 0.44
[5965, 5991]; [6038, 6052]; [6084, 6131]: -0.74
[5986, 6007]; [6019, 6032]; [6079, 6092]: -0.25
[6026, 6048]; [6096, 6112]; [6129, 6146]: 0.25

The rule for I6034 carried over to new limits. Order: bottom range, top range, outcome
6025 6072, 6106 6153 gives 0.99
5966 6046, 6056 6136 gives 1.05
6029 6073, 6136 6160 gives 0.98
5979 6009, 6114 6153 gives 1.09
